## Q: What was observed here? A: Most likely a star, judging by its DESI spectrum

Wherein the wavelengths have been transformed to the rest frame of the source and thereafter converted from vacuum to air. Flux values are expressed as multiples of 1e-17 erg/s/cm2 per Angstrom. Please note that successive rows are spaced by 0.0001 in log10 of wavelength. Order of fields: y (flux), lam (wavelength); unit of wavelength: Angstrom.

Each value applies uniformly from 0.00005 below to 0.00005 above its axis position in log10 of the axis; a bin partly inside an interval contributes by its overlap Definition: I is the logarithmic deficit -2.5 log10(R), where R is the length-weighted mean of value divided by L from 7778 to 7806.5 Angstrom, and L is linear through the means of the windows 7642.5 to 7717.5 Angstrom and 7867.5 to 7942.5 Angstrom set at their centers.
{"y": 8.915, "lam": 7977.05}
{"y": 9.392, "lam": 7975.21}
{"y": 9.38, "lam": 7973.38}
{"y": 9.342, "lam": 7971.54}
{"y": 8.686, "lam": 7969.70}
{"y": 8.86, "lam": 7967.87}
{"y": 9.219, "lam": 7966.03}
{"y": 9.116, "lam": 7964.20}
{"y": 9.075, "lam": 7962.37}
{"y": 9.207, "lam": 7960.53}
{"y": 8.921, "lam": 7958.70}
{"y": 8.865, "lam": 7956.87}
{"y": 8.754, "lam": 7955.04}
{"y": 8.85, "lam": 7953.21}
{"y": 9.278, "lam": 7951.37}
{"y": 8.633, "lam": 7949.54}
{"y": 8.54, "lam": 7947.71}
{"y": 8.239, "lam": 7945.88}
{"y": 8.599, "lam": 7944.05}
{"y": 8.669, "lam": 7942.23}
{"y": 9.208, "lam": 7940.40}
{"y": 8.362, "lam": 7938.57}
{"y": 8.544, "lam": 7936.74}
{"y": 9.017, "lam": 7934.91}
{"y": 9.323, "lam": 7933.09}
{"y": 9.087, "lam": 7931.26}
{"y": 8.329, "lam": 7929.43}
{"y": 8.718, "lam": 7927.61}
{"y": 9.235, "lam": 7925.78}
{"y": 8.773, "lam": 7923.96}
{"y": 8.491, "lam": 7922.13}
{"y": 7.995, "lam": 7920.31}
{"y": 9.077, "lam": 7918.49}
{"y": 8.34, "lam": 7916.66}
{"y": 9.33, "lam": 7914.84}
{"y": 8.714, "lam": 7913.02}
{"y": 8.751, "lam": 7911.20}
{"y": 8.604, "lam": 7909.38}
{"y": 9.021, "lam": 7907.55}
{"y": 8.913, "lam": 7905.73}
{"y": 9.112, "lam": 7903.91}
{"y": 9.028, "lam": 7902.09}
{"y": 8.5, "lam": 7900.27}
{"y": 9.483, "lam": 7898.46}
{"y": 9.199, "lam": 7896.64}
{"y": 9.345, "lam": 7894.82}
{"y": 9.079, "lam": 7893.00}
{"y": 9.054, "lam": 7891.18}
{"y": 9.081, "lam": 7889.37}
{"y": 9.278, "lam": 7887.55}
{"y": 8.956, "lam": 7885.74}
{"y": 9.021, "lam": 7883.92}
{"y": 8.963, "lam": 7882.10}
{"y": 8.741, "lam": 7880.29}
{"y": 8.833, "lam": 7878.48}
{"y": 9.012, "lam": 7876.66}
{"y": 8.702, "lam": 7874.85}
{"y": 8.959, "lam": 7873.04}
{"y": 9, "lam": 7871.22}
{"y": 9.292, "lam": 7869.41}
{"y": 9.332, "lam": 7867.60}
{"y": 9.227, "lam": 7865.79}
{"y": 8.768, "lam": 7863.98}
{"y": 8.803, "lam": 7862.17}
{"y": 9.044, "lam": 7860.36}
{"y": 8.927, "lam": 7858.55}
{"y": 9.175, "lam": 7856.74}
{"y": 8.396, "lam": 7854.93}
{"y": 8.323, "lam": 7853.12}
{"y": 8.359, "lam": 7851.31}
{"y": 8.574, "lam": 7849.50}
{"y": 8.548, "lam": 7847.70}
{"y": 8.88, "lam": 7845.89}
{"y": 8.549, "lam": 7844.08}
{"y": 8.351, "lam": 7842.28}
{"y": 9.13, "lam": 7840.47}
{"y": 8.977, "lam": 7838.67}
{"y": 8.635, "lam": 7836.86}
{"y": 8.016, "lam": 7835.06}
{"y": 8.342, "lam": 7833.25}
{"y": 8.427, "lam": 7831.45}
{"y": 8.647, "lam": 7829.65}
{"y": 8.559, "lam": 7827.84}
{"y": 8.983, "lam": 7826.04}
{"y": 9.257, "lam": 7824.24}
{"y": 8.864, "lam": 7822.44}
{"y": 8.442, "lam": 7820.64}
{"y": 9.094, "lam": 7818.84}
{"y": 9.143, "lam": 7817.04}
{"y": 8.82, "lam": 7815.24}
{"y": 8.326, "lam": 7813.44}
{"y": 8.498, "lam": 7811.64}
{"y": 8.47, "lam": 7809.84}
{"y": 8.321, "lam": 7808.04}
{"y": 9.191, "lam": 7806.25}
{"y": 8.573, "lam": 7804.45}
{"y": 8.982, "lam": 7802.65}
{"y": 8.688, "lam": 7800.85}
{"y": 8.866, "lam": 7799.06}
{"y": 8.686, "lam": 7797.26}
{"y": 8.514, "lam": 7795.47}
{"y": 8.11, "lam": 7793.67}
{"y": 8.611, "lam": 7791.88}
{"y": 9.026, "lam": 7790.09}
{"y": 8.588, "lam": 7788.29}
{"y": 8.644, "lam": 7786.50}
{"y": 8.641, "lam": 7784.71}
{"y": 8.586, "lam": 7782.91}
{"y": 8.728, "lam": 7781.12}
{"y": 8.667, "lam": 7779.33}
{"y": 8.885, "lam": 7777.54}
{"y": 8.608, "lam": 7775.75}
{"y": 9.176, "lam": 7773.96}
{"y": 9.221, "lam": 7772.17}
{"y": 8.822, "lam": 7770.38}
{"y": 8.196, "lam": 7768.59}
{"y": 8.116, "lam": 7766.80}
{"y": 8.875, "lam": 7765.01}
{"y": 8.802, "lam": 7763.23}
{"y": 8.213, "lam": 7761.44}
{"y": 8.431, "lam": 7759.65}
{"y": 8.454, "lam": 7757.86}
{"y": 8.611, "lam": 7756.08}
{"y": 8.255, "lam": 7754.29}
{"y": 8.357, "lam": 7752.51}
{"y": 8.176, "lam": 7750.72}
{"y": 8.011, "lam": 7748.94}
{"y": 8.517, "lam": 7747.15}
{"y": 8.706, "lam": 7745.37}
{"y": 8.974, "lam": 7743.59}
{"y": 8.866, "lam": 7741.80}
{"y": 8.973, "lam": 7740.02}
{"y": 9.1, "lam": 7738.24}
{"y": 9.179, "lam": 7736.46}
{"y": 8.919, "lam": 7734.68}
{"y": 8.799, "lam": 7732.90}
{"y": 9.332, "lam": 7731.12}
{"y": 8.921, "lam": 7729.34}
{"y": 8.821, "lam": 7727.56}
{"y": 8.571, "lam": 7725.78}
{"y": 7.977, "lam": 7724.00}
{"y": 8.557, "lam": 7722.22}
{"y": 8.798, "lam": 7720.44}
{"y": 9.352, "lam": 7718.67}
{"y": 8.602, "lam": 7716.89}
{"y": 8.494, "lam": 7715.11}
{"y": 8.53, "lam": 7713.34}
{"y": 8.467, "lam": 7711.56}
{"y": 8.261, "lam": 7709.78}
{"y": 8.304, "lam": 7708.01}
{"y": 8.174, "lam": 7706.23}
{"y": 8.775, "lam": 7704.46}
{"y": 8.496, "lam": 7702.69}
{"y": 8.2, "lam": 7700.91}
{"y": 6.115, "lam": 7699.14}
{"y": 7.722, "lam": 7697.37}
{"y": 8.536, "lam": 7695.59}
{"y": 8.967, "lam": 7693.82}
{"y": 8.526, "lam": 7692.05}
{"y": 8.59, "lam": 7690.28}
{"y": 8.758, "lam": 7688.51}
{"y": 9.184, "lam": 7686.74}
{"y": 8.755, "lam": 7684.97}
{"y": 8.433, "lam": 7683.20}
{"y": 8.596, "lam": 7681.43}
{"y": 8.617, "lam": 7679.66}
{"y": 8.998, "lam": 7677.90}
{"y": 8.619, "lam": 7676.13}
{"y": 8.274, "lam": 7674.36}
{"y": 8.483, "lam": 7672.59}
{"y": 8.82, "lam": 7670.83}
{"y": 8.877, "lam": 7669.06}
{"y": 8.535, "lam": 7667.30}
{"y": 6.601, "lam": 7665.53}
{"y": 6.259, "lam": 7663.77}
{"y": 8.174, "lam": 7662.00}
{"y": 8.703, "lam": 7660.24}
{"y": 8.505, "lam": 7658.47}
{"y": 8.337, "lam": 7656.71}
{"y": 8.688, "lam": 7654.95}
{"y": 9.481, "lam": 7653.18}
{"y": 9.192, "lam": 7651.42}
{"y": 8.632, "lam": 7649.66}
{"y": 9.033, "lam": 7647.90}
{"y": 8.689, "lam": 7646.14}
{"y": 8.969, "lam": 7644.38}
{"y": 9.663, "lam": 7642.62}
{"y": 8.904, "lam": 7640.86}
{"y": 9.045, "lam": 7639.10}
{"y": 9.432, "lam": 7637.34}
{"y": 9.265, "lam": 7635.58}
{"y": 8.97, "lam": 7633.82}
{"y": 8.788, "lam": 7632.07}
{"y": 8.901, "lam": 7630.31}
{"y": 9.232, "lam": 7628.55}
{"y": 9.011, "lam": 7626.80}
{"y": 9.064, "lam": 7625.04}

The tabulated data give 0.00 mag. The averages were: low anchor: 8.47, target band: 8.68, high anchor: 8.91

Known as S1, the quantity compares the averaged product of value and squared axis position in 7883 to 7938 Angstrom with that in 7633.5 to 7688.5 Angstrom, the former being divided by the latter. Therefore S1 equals 1.1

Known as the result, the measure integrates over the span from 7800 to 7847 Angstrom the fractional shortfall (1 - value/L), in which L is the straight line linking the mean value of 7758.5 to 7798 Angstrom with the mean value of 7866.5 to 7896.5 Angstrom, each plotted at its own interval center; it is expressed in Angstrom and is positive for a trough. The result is 0.6 Angstrom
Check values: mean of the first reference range 8.64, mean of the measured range 8.7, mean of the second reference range 9.05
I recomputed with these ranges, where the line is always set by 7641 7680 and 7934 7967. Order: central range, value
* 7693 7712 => 0.06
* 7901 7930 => 0.00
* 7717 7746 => -0.03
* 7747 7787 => 0.01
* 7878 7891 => -0.03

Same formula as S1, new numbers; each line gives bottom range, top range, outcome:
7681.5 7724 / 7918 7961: 1.10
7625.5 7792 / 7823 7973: 1.08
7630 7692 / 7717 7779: 1.02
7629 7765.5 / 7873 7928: 1.09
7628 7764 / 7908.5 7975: 1.09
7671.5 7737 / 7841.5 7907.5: 1.09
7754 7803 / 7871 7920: 1.07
